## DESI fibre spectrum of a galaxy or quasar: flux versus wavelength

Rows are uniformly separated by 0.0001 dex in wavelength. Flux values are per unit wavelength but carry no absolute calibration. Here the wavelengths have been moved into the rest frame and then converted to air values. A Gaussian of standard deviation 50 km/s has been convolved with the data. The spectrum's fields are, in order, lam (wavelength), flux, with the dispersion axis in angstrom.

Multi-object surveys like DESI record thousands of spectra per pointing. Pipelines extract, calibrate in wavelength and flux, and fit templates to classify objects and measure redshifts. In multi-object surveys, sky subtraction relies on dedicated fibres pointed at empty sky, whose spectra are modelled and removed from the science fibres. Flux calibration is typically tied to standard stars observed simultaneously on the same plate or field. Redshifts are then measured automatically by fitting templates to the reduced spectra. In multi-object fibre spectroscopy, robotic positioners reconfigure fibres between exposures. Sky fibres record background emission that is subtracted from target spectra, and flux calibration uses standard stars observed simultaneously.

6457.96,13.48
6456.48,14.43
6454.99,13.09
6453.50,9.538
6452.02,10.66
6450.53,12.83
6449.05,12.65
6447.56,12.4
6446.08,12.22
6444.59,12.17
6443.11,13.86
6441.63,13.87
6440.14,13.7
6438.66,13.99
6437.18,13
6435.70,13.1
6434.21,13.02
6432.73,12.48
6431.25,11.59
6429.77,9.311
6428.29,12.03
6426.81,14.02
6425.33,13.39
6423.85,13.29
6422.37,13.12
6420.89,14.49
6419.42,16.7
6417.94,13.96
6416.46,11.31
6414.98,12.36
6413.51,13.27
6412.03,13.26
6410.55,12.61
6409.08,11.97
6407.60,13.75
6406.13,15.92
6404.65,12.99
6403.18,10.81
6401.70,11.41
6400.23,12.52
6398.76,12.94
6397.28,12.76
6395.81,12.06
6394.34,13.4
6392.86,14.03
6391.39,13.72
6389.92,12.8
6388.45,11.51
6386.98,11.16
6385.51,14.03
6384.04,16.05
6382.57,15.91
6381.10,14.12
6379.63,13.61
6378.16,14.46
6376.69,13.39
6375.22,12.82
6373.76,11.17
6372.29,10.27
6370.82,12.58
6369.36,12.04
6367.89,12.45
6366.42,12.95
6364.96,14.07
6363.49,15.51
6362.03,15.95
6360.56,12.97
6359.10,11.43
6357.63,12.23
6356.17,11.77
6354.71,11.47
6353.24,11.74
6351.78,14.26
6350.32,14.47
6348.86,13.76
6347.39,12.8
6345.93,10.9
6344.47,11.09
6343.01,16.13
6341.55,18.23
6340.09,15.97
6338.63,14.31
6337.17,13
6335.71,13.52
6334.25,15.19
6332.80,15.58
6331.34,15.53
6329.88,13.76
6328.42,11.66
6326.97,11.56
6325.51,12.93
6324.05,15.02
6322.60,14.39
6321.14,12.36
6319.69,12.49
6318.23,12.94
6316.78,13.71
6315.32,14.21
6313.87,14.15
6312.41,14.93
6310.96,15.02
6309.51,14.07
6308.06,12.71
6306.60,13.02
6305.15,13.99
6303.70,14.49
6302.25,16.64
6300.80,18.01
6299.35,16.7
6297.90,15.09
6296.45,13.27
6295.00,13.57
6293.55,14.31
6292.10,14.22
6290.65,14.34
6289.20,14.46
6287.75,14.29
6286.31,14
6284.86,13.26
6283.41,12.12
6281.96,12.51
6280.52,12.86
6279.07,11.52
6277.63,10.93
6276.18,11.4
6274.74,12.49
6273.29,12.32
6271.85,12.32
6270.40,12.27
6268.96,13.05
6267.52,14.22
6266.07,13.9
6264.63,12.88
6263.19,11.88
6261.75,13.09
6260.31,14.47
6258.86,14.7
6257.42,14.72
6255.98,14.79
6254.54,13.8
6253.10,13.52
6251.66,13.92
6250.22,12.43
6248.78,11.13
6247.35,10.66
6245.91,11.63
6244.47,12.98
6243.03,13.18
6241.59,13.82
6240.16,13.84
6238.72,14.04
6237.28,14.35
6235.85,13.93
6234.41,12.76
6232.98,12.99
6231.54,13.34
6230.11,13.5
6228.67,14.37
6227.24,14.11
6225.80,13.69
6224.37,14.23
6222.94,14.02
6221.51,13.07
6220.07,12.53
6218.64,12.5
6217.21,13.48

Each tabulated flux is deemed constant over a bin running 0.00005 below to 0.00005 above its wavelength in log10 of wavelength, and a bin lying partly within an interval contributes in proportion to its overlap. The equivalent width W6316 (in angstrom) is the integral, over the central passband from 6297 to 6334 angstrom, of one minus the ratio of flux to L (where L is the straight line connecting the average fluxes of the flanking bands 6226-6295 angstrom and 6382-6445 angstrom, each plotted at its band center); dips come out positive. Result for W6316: -2.9 angstrom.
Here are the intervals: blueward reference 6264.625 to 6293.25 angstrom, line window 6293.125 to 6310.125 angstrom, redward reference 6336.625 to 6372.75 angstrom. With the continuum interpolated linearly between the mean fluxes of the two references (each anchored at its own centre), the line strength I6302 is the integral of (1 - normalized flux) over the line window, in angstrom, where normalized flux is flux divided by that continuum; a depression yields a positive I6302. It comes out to -2.1 angstrom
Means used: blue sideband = 13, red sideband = 13.3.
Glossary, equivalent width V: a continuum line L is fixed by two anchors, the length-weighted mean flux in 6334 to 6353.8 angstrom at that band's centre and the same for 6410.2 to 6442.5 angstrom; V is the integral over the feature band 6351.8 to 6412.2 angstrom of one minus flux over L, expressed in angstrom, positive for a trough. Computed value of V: 2.4 angstrom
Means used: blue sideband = 13.9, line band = 13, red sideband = 13.1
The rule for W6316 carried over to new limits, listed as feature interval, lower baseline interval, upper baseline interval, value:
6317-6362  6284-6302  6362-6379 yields 0.6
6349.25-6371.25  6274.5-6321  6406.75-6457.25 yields 0.5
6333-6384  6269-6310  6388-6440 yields -0.9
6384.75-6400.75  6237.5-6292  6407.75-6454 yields 0.1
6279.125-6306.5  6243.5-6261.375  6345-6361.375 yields -2.8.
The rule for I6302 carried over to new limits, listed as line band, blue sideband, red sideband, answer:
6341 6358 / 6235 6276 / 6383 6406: -0.24 angstrom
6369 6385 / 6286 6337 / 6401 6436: 0.05 angstrom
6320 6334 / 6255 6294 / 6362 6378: -0.63 angstrom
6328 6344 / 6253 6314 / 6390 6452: -1.64 angstrom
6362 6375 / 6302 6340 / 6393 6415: 0.46 angstrom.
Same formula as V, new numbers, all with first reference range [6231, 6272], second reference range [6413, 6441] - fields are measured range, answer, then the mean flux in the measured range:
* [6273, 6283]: 0.9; 12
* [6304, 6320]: -0.7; 13.8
